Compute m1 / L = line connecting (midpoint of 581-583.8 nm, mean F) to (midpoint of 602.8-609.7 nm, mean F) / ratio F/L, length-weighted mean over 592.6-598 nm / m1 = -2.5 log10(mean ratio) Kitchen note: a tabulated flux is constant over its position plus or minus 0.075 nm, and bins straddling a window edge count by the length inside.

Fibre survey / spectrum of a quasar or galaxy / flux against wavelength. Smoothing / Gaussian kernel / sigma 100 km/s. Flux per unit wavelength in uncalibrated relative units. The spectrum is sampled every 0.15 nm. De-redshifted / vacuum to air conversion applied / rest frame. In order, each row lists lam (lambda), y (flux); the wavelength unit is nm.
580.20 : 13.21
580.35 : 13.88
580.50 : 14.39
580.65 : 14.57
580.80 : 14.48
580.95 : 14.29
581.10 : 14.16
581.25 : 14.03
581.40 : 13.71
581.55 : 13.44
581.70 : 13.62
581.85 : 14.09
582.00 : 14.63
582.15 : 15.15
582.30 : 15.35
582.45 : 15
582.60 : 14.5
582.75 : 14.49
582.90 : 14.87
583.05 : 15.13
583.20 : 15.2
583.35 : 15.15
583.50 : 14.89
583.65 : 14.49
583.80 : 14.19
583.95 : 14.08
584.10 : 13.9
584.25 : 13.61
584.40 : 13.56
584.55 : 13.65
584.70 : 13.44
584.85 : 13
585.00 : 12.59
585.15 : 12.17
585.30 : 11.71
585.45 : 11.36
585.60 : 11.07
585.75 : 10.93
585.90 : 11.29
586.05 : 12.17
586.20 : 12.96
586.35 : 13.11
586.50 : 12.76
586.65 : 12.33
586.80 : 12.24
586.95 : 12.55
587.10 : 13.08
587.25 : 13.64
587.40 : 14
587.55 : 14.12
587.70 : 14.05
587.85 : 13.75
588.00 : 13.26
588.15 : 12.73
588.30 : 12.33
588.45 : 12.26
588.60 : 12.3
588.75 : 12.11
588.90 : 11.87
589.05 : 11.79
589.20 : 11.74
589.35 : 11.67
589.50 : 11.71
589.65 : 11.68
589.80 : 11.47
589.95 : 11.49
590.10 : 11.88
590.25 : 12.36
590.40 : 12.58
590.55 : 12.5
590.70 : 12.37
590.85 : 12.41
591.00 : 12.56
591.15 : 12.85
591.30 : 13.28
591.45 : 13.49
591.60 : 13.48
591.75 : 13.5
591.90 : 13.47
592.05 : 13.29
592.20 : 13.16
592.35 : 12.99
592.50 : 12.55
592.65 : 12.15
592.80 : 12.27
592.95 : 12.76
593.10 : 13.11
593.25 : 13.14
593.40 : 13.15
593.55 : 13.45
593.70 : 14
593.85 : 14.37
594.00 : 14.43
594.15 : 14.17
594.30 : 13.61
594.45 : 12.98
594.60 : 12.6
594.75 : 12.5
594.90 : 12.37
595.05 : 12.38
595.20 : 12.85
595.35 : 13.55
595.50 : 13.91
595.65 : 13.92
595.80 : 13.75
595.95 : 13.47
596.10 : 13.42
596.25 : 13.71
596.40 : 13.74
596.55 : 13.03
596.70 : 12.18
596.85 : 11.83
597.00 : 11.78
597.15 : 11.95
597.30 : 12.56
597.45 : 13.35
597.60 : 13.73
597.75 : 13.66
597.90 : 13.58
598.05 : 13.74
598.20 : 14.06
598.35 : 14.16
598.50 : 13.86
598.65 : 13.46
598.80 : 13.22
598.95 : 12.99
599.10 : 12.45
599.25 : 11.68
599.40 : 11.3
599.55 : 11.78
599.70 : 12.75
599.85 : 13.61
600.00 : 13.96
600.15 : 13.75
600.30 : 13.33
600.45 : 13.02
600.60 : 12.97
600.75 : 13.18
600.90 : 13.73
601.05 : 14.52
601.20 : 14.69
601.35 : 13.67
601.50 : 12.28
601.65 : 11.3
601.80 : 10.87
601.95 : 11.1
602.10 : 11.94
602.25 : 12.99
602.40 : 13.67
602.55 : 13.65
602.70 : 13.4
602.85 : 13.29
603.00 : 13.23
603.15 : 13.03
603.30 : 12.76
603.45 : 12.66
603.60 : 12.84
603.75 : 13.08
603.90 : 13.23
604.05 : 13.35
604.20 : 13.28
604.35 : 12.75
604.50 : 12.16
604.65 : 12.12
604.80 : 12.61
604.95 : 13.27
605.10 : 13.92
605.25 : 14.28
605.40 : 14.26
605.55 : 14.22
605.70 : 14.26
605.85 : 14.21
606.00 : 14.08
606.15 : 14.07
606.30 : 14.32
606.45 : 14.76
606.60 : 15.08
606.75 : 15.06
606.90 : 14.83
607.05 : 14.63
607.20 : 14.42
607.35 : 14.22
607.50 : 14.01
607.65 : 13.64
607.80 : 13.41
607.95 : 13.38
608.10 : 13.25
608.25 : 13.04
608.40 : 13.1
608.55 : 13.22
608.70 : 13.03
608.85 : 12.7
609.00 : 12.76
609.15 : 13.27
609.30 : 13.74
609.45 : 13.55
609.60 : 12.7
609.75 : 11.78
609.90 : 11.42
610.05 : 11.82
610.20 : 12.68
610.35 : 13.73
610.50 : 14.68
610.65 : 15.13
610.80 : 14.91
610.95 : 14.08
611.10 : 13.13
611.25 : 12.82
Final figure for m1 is 0.07 mag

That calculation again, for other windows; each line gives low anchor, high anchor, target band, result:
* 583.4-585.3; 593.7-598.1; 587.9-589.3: 0.10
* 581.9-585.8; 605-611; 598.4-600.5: 0.07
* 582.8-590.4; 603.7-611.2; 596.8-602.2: 0.03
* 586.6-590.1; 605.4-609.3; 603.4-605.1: 0.06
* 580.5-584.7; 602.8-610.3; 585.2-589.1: 0.13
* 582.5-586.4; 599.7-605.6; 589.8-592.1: 0.05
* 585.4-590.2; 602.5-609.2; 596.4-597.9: 0.02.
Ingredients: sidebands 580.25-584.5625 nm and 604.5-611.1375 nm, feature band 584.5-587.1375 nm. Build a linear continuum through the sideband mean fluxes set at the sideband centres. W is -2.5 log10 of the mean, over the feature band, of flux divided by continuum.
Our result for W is 0.16 mag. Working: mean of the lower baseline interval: 14.4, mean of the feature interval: 12.3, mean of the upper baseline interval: 13.6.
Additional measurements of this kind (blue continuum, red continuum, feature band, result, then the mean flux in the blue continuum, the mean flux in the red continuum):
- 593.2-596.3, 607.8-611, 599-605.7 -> 0.025 mag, 13.4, 13.2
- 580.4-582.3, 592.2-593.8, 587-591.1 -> 0.076 mag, 14.3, 13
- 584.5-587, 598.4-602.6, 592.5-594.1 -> -0.054 mag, 12.3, 12.9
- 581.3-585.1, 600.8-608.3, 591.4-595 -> 0.053 mag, 14.2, 13.5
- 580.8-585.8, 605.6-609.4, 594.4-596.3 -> 0.053 mag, 13.8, 13.9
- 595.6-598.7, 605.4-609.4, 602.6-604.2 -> 0.044 mag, 13.3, 13.9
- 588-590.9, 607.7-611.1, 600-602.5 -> -0.017 mag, 12.1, 13.2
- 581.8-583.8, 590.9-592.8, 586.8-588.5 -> 0.051 mag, 14.8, 13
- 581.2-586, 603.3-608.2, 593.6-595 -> 0.022 mag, 13.7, 13.7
